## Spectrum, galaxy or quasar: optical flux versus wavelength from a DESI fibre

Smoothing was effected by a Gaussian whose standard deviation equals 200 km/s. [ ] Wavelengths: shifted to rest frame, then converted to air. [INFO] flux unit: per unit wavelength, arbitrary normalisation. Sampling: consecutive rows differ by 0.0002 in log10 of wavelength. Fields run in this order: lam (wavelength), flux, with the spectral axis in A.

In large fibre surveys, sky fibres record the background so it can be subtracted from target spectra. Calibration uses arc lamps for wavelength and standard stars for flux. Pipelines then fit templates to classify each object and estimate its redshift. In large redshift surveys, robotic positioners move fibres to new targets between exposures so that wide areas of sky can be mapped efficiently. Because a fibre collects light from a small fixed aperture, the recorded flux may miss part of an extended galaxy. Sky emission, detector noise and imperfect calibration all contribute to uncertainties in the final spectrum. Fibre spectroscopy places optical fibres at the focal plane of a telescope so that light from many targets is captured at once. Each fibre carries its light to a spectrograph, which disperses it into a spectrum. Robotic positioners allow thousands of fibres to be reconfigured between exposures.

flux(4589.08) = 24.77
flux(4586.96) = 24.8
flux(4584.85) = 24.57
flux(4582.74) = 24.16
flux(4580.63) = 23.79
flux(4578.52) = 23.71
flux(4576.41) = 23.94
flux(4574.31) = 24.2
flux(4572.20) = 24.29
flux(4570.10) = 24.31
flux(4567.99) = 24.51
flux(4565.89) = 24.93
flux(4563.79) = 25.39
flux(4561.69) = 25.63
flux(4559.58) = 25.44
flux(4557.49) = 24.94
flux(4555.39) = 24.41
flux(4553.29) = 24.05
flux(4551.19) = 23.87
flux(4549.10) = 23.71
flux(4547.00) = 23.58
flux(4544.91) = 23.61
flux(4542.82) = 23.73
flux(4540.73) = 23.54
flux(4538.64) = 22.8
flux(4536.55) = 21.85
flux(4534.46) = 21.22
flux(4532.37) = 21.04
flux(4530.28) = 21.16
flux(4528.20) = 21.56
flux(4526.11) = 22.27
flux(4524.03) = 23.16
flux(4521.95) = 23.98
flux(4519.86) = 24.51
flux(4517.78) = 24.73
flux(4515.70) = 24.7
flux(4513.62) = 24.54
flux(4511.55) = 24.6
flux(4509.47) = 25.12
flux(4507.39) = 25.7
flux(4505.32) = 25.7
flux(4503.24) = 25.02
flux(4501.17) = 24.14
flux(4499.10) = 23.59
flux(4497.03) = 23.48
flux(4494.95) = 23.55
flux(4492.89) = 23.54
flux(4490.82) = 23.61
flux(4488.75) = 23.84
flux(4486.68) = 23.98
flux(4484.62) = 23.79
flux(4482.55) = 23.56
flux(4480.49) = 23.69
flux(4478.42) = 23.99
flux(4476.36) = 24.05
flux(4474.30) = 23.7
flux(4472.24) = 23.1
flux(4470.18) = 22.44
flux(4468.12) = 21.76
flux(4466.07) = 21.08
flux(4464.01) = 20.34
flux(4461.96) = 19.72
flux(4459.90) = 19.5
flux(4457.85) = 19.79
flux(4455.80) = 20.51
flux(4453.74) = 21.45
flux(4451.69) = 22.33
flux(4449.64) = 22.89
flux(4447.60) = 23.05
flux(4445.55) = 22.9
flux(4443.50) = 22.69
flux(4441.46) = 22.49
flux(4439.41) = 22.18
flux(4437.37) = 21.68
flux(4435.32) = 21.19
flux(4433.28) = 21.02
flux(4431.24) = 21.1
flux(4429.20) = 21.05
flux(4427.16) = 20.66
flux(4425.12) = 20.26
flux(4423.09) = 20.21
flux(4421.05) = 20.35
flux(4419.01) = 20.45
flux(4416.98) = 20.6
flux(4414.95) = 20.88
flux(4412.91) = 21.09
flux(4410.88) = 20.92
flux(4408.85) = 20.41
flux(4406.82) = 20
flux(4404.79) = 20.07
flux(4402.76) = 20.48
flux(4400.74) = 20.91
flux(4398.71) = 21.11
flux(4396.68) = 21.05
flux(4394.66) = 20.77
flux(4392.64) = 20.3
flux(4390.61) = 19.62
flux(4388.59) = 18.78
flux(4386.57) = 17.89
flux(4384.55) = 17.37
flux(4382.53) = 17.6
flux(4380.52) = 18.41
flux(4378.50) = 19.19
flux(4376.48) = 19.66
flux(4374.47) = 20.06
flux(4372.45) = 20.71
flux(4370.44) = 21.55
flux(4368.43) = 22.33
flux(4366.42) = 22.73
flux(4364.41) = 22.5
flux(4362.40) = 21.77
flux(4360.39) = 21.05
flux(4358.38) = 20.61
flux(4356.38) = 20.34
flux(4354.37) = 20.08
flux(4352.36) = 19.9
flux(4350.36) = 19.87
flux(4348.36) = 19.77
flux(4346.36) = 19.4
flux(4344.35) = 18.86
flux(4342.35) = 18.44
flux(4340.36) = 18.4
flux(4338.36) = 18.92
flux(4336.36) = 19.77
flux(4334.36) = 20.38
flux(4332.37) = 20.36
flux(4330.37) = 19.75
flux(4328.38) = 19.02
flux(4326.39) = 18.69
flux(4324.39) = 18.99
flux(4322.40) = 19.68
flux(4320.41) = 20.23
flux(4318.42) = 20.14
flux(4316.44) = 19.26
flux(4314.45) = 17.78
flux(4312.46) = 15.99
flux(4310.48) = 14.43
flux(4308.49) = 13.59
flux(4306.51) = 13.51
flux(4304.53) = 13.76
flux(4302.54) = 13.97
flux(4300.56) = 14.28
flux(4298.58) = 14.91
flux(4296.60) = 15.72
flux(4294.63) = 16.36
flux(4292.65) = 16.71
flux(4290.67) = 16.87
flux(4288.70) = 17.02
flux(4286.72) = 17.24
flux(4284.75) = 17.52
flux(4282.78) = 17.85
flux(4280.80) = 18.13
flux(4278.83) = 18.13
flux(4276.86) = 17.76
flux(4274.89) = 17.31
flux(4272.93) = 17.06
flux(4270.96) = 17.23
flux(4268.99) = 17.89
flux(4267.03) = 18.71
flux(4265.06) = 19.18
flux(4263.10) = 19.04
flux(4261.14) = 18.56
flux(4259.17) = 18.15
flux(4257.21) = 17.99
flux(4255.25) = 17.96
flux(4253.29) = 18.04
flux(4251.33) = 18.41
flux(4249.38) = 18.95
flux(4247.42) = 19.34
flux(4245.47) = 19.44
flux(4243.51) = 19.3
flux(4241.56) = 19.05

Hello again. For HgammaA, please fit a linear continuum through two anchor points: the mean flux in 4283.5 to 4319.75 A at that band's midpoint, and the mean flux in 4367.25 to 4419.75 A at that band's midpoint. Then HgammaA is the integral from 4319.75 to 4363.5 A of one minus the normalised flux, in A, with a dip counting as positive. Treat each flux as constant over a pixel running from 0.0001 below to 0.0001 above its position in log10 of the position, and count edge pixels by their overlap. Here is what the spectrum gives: -4.7 A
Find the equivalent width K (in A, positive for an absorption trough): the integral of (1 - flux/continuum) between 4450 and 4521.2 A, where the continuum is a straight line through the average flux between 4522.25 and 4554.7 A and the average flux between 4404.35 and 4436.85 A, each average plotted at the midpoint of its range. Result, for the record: -4.4 A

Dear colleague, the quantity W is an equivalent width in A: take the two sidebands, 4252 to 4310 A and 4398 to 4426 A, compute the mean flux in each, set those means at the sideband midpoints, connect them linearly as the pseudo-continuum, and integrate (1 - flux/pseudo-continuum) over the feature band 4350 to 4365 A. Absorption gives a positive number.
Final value -1.4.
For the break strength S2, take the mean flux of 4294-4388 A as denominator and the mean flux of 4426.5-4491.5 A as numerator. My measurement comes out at 1.19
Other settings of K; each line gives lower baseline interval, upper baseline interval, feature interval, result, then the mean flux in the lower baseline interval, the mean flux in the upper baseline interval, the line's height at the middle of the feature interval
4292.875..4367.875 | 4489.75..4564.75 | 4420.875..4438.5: 0.3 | 18.5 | 23.8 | 21.2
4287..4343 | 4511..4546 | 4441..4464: -0.5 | 17.4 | 23.1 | 21.1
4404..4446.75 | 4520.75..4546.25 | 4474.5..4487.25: -1.2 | 21.1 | 22.5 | 21.8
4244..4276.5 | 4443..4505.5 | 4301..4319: 3.4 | 18.3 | 22.8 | 19.4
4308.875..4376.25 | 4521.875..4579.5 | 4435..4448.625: -0.5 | 19.7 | 23.6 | 21.6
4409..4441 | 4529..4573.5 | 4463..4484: -0.8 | 20.9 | 23.7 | 22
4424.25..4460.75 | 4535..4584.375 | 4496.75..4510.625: -1.1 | 21.5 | 24.1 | 22.8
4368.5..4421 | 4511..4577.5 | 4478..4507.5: -2.0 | 20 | 23.8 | 22.5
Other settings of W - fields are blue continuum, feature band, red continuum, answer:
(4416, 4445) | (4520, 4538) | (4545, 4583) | 1.0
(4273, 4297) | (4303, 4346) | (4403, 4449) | 0.7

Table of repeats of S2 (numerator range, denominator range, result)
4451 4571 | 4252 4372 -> 1.27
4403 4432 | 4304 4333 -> 1.16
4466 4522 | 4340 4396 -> 1.20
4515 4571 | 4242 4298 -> 1.32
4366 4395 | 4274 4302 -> 1.17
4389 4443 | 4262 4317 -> 1.25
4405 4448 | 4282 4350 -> 1.20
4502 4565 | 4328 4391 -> 1.20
